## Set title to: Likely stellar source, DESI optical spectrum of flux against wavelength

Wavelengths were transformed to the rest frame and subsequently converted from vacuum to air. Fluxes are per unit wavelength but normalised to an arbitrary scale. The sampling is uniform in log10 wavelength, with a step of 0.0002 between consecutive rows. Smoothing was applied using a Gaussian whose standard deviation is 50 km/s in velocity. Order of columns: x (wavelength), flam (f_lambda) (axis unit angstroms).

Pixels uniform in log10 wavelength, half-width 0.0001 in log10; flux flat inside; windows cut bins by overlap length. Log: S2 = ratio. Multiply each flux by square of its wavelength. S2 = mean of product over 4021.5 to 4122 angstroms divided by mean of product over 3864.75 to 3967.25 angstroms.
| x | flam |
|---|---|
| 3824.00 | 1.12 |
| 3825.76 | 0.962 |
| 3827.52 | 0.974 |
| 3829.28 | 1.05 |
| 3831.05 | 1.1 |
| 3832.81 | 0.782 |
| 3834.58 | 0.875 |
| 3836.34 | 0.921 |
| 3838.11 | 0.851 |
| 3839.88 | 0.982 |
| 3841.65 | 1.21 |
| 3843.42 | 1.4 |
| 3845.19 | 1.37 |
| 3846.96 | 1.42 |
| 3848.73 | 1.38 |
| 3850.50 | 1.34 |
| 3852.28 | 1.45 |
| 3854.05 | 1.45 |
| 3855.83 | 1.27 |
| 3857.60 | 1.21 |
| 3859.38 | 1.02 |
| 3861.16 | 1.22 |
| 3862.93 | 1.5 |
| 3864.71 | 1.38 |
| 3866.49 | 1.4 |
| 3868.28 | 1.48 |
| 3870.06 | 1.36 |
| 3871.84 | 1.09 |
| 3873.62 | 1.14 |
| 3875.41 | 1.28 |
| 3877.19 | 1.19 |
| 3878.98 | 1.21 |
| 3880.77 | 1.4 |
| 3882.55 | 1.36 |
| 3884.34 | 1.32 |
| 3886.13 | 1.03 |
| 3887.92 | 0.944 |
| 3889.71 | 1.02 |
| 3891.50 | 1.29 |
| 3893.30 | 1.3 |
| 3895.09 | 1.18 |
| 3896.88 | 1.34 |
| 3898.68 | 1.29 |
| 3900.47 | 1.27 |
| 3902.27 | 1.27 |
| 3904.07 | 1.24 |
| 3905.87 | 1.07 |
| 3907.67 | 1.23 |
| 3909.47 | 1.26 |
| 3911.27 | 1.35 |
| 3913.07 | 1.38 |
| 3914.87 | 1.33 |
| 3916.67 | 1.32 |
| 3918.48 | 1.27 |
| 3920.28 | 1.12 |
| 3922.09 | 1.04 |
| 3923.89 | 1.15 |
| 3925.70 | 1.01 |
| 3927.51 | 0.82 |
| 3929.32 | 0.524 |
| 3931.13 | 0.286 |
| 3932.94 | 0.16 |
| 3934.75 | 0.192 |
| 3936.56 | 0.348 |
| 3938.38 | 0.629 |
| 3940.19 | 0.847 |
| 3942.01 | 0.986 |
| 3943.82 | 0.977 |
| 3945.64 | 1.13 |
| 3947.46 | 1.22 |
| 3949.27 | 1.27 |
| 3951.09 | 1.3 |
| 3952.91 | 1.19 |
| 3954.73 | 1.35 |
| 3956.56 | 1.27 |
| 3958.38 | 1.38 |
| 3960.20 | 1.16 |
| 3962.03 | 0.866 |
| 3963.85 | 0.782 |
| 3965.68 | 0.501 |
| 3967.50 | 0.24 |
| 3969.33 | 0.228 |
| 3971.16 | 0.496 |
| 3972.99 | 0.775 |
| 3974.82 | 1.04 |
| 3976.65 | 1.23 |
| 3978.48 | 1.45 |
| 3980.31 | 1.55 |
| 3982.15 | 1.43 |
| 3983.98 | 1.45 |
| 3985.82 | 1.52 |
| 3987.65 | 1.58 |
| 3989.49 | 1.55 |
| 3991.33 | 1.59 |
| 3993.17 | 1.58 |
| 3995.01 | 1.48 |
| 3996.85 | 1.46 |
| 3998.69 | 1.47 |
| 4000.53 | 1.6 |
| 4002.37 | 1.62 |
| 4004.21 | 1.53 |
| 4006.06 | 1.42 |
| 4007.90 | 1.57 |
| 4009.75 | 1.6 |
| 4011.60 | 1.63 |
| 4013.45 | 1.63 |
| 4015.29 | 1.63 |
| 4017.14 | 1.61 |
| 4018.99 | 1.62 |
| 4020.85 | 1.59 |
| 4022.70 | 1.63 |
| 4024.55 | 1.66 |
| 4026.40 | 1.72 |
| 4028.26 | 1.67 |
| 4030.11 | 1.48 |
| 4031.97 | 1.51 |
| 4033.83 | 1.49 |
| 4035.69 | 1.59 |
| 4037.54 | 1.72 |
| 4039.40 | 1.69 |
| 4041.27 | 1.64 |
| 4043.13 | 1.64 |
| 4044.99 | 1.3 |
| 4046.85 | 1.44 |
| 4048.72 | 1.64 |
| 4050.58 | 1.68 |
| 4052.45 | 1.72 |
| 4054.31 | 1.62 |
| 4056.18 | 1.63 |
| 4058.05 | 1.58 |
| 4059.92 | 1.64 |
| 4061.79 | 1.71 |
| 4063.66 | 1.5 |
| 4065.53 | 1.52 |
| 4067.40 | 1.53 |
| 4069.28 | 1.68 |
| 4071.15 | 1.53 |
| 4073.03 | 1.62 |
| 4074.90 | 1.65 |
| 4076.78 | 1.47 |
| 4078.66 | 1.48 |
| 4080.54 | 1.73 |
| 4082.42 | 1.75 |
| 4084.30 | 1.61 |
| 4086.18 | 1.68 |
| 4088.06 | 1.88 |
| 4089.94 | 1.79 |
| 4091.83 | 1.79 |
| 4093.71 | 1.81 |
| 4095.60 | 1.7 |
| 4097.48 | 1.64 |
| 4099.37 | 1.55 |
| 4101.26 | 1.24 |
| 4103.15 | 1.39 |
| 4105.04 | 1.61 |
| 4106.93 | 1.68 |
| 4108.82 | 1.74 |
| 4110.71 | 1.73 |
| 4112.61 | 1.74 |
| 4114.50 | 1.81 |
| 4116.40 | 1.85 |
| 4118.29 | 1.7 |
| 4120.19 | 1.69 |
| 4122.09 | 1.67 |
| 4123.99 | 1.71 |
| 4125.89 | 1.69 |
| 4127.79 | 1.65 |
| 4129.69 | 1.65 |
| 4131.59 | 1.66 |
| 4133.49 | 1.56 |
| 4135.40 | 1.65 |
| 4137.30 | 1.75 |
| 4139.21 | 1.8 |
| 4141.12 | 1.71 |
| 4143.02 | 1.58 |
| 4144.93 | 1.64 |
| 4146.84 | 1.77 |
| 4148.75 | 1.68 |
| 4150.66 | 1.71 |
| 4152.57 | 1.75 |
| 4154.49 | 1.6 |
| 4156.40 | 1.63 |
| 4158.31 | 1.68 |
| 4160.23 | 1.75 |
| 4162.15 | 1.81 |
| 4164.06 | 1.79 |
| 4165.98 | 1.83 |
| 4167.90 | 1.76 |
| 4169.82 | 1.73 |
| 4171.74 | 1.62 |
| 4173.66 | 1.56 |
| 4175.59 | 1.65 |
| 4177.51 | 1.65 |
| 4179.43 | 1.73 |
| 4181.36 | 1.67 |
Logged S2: 1.63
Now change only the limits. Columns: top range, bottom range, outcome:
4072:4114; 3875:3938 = 1.69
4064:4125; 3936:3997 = 1.58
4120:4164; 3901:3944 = 1.98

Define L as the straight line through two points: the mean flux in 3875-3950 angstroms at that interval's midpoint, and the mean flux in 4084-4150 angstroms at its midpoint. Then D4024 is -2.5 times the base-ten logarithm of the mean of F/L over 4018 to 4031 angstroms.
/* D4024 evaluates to -0.16 mag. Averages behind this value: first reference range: 1.07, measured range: 1.62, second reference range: 1.68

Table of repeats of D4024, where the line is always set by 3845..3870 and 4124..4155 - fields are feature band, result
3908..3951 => 0.44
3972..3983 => 0.20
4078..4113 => -0.02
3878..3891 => 0.16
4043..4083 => 0.00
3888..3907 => 0.15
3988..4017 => -0.03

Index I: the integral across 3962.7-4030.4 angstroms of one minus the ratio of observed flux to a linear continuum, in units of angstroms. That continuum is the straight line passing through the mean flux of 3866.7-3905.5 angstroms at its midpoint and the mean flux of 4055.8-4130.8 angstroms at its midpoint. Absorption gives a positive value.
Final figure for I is 4.6 angstroms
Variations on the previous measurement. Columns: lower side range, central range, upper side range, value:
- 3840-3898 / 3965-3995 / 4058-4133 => 6.4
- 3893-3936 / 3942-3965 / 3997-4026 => 2.2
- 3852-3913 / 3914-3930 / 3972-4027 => 3.2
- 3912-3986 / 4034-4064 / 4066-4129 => -3.6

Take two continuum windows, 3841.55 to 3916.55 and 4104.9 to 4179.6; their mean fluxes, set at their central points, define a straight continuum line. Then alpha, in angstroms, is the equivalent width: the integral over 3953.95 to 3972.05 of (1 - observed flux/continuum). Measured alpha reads 7.5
